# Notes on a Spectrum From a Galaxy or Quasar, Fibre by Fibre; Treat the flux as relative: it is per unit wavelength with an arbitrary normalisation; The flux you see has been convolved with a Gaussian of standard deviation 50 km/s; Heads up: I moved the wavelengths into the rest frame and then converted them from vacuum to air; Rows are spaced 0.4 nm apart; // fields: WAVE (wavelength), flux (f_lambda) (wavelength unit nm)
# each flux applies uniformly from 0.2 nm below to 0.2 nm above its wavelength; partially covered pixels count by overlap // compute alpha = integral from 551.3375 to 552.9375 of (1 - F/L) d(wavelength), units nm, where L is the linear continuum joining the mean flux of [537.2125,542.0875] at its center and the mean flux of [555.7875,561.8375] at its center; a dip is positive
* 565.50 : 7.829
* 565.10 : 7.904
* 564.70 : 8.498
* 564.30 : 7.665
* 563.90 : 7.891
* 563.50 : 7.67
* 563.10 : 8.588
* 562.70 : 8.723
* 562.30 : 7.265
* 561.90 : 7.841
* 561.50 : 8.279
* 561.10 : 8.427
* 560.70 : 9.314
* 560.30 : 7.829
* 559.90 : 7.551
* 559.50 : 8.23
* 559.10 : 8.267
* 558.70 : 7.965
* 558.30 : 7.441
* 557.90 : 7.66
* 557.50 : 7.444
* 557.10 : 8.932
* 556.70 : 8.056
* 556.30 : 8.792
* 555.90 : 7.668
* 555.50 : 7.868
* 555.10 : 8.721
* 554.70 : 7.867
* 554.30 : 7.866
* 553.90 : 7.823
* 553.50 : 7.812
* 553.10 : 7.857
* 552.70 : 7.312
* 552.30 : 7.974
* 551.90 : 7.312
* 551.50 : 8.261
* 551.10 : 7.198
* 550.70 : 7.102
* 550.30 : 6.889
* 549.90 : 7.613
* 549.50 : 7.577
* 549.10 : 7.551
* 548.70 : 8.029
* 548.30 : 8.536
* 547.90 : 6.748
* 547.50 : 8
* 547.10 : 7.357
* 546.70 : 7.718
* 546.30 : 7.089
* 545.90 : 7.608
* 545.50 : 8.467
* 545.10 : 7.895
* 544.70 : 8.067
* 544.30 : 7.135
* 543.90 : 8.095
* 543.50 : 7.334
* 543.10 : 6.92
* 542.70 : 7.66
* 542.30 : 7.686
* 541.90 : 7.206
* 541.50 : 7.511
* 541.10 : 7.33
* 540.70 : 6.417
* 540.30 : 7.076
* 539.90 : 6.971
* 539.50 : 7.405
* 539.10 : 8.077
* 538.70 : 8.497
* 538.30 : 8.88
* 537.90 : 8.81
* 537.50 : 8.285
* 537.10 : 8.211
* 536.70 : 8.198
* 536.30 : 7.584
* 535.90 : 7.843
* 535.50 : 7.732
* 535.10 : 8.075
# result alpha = 0.06 nm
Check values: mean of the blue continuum 7.72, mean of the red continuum 8.12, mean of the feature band 7.71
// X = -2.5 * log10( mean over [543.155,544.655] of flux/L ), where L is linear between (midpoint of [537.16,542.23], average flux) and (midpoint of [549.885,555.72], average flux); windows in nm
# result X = 0.03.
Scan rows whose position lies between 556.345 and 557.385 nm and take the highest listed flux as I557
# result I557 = 8.932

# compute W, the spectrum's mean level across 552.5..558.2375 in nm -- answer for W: 7.96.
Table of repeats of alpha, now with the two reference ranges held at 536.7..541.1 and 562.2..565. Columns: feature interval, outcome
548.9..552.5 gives 0.207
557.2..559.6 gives 0.047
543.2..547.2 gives 0.123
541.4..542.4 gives 0.056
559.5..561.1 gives -0.043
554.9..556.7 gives -0.054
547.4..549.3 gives 0.042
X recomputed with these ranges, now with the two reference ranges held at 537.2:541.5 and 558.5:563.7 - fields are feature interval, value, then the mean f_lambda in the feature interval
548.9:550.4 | 0.07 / 7.44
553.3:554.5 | 0.03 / 7.83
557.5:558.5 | 0.08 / 7.53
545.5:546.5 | 0.04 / 7.57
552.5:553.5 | 0.05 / 7.63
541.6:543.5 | 0.07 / 7.37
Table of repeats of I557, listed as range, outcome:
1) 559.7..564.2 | 9.314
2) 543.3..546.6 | 8.467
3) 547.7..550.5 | 8.536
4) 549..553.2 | 8.261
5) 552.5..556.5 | 8.792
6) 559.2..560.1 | 8.23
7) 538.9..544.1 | 8.095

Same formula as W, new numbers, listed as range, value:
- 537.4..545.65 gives 7.69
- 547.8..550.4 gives 7.62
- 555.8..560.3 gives 8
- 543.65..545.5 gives 7.86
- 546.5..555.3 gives 7.69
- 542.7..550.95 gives 7.59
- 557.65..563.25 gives 8.09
